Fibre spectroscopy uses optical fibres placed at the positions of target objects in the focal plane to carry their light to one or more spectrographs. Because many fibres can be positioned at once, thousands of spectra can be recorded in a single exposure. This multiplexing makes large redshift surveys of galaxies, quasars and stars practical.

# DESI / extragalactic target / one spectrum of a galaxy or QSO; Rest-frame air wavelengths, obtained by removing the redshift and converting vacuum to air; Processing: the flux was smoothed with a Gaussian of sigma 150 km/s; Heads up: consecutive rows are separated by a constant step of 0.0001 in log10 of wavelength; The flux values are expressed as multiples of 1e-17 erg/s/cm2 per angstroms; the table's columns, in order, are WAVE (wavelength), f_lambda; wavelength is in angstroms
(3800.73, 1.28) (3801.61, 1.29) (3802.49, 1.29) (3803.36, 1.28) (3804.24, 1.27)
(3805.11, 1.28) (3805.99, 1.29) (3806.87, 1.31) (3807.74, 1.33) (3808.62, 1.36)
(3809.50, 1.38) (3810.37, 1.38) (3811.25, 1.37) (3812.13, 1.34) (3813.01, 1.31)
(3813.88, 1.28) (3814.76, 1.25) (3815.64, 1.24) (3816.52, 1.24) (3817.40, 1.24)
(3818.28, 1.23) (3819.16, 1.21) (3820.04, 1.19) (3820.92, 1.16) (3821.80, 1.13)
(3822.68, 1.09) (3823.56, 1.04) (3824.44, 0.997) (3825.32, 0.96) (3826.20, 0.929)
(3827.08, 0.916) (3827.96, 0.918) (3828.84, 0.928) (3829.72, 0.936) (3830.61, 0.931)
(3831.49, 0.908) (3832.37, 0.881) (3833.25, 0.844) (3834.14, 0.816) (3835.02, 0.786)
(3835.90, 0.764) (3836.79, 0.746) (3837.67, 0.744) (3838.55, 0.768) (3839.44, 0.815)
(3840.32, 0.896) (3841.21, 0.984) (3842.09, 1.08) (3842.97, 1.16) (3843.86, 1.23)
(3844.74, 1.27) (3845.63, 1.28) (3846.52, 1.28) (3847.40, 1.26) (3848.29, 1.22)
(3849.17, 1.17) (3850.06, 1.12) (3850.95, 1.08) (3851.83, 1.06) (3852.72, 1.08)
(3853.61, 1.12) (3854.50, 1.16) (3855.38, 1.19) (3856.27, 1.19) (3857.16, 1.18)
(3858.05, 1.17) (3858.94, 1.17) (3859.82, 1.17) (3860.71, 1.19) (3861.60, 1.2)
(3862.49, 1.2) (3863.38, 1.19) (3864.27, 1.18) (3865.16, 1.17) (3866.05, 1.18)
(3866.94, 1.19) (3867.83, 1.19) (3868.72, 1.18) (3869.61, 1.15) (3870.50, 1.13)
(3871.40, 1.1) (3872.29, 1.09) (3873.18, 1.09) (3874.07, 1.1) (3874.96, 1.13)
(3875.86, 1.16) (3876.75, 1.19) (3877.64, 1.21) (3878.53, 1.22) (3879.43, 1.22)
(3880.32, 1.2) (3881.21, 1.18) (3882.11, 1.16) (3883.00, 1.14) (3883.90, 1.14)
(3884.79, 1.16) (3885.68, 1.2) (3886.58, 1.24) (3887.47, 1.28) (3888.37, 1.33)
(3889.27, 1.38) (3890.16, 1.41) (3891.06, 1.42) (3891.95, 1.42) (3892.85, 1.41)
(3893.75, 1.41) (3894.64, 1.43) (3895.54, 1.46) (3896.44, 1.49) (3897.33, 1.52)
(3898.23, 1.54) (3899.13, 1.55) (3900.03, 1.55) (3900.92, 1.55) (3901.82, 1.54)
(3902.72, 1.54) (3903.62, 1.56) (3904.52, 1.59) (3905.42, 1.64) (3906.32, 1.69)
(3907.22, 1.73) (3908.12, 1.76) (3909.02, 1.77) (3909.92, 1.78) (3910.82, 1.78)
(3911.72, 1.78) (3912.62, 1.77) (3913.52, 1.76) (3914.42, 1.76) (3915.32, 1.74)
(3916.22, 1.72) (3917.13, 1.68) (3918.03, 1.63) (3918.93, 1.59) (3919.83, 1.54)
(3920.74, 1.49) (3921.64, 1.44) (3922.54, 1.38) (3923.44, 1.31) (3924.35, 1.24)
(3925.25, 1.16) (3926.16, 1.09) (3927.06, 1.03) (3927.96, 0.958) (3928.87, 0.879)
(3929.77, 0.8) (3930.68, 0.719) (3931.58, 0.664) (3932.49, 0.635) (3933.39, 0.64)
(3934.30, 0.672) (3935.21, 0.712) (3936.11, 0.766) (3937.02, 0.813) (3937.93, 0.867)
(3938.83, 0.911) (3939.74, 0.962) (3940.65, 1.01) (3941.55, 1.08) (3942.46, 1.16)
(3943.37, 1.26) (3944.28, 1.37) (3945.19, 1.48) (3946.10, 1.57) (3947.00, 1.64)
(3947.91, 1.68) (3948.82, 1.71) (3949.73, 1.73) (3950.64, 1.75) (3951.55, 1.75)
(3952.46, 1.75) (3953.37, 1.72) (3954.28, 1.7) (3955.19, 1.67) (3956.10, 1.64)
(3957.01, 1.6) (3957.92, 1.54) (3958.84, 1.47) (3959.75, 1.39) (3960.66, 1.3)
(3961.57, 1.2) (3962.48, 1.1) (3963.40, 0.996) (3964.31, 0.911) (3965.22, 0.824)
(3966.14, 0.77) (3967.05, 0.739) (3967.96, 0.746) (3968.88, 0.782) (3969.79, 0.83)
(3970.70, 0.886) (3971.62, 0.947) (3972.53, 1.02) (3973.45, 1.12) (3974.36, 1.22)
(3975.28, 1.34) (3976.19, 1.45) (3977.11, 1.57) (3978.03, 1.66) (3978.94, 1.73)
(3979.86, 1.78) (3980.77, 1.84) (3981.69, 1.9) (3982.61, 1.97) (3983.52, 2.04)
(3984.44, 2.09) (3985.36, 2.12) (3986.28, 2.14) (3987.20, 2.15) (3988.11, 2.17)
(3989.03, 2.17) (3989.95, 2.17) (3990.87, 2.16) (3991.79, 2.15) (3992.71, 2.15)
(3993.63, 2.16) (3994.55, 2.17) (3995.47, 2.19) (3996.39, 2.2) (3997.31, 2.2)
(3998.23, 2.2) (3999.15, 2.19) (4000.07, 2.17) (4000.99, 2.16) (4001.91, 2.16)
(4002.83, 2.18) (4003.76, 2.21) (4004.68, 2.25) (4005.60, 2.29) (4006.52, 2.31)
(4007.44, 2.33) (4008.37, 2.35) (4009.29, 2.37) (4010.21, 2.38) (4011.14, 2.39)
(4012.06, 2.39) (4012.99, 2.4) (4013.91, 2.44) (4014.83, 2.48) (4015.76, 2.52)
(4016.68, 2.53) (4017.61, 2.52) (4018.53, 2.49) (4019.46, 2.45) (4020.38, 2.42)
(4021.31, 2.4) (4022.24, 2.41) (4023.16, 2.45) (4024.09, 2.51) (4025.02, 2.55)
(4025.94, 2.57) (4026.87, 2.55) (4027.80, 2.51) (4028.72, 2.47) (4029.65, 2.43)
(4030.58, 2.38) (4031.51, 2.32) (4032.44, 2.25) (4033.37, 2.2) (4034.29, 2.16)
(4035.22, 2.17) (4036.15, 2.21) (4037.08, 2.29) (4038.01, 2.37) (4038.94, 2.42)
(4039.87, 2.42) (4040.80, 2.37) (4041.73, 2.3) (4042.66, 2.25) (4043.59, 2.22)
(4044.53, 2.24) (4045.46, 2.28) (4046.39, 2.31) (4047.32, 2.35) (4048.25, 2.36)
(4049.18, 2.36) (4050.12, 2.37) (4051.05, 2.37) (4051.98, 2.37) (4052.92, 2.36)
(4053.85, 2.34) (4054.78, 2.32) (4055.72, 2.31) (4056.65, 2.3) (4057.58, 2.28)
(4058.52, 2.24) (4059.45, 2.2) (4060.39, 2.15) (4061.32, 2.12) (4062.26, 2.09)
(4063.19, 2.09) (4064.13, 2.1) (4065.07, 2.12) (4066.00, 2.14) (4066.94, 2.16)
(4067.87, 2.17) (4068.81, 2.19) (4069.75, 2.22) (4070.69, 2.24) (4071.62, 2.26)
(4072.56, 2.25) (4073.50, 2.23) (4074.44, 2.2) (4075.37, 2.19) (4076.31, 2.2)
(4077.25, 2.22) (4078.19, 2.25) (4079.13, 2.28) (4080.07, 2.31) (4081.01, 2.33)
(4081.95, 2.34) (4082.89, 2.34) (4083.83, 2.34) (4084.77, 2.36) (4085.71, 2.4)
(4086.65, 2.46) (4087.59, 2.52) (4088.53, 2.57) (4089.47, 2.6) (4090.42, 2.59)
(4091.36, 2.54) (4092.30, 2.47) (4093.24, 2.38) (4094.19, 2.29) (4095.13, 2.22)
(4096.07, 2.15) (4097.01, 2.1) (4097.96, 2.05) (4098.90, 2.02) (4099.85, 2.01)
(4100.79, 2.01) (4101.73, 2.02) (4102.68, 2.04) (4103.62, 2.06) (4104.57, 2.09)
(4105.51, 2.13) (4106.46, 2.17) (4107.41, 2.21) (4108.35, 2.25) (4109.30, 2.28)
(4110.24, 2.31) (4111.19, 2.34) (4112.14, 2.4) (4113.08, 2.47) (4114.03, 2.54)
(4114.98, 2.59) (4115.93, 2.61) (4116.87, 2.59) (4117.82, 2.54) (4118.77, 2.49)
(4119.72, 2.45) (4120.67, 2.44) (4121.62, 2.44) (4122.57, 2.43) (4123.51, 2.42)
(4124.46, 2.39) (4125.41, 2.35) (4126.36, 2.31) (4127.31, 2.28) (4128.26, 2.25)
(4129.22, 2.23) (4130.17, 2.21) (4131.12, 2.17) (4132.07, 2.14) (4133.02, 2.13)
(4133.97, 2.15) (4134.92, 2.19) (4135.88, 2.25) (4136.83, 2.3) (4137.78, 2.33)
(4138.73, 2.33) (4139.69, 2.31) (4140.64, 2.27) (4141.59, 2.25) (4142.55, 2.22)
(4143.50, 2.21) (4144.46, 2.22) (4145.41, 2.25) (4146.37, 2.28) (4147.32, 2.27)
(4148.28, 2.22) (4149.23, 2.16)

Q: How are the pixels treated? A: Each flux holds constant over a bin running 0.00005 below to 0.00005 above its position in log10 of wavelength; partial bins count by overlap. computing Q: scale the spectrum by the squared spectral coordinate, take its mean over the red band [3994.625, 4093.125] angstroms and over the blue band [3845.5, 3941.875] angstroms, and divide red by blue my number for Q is 1.98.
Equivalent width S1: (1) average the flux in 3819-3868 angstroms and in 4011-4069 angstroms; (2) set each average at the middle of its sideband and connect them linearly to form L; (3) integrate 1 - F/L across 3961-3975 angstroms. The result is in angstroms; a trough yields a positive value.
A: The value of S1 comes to 6.9 angstroms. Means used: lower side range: 1.06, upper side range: 2.33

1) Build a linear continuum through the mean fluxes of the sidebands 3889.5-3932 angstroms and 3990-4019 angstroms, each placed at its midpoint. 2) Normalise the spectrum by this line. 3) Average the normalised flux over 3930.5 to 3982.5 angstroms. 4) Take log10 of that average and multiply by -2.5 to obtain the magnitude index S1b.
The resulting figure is 0.44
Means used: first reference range 1.46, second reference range 2.29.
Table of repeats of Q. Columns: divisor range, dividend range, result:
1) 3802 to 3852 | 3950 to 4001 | 1.60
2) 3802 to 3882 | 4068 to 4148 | 2.32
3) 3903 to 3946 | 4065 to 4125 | 1.94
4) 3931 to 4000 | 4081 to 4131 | 1.68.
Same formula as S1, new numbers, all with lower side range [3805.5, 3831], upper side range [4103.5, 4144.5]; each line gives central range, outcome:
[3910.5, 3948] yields 8.1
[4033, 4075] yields -4.2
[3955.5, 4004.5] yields 3.4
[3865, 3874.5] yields 1.5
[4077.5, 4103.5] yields -1.2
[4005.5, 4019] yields -3.7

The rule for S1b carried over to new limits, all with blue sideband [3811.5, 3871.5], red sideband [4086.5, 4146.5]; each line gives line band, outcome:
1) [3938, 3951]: 0.14 mag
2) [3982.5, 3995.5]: -0.22 mag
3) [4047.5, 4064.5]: -0.12 mag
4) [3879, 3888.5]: 0.07 mag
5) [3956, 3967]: 0.33 mag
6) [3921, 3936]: 0.46 mag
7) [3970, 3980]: 0.27 mag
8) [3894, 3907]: -0.15 mag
